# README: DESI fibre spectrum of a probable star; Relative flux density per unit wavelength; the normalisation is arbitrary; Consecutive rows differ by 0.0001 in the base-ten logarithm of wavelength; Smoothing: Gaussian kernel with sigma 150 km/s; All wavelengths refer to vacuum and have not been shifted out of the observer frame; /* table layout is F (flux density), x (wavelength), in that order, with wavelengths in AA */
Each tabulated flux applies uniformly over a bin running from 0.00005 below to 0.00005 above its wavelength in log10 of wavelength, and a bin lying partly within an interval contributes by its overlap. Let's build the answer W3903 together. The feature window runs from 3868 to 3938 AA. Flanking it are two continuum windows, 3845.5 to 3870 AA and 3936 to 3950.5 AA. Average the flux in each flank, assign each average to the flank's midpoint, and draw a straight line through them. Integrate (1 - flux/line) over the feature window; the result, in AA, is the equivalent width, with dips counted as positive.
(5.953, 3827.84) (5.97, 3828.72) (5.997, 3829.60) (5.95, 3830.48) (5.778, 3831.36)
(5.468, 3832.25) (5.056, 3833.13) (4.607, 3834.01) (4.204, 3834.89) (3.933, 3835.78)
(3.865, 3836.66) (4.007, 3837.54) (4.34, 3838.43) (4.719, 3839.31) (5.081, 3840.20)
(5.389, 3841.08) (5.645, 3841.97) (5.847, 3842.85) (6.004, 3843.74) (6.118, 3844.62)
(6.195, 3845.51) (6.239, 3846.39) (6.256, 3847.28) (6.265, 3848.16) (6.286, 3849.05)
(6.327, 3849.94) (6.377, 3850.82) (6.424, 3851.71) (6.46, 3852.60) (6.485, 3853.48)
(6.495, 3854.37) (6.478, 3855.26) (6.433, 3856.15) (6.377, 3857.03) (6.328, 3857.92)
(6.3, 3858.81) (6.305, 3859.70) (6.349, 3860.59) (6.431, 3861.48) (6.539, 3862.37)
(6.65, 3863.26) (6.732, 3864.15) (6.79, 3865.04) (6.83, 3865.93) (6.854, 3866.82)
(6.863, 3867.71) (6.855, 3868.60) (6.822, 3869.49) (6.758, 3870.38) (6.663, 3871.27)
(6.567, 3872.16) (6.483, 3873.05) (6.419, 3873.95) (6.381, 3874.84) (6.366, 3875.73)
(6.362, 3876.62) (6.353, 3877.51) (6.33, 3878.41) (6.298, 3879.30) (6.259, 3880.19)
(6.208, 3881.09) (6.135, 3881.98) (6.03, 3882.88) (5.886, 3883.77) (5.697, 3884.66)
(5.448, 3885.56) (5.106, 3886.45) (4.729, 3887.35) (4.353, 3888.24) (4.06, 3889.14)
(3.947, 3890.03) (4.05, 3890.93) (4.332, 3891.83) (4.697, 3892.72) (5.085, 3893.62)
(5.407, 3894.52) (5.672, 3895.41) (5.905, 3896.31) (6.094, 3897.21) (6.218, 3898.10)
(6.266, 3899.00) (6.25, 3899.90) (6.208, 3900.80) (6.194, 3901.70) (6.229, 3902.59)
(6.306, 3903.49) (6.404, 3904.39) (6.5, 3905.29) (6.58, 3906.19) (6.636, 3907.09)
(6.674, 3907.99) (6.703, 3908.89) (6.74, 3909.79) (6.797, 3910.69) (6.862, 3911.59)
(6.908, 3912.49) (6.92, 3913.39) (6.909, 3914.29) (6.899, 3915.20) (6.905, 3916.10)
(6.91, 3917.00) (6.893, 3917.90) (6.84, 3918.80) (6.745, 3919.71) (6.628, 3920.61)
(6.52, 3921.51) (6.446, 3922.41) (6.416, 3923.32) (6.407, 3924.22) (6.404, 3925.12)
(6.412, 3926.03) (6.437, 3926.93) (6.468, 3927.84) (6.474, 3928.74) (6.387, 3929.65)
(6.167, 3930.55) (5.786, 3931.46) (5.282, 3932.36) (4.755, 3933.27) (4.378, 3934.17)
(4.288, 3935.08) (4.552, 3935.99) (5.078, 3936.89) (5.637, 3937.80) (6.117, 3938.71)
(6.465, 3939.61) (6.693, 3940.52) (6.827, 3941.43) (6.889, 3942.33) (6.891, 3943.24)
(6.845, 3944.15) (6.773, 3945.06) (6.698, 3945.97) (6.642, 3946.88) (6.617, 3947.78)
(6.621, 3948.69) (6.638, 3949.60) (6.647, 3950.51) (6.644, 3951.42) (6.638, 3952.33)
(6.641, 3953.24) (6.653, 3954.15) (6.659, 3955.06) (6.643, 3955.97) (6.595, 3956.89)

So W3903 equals 4.5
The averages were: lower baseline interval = 6.5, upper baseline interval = 6.44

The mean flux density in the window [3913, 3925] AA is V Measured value 6.72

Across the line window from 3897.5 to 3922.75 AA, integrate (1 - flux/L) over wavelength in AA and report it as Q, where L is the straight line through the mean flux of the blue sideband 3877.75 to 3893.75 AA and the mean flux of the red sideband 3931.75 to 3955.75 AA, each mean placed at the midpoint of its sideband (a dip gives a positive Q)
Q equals -4.25 AA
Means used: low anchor 5.27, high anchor 6.18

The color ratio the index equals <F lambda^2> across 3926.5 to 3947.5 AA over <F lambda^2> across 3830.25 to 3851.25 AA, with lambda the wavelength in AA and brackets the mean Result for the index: 1.2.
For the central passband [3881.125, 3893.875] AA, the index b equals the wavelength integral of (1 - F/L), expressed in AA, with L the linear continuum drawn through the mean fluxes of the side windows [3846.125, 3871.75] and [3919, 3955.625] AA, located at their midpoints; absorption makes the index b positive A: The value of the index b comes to 2.8 AA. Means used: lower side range 6.52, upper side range 6.26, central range 5.01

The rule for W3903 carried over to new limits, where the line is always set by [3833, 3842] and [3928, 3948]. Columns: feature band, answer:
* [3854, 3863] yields -2.86 AA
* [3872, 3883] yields -2.54 AA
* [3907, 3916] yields -1.89 AA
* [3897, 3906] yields -1.31 AA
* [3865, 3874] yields -3.06 AA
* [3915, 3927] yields -1.81 AA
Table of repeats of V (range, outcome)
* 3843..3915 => 6.18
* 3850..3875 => 6.55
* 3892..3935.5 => 6.24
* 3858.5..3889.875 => 6.18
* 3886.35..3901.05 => 5.19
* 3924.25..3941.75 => 5.83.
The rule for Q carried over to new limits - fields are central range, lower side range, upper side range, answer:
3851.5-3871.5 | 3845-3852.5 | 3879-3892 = -2.2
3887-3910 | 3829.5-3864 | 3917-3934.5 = 1.5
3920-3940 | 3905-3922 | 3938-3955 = 2.4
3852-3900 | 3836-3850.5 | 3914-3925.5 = -0.3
